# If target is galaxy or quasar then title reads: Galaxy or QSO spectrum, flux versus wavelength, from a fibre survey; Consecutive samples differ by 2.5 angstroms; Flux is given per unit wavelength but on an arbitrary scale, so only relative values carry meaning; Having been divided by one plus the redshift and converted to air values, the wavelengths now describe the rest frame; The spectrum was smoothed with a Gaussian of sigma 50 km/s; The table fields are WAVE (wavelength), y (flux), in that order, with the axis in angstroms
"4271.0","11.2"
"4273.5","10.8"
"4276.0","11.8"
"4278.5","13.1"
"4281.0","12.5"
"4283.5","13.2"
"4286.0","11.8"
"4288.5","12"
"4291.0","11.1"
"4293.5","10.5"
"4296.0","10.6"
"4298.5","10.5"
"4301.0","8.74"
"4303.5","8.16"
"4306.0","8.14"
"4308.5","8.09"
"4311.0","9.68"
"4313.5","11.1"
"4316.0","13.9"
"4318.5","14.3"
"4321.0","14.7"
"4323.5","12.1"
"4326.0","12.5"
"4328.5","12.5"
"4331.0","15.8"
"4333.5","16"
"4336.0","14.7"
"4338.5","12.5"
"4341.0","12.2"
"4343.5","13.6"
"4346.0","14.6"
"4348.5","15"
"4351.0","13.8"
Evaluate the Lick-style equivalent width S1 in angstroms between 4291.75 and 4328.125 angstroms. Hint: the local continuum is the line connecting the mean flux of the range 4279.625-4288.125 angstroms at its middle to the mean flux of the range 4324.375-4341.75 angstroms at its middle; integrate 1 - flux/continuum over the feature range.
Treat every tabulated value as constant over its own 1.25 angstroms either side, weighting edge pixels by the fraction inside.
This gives 6.1 angstroms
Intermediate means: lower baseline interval 12.5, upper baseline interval 13.8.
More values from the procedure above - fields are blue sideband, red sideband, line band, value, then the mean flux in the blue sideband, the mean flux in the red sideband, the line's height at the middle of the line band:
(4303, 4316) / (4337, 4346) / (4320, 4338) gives -3.5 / 9.55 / 13.1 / 11.7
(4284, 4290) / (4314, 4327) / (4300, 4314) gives 4.3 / 12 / 13.4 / 12.8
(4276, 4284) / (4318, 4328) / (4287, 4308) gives 4.9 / 12.7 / 13.3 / 12.9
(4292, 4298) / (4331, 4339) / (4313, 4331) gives 0.2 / 10.6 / 14.8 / 13.4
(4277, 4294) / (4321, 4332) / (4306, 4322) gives 1.7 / 12.1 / 13.3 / 13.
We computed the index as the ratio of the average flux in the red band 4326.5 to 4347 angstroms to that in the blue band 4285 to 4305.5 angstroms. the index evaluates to 1.35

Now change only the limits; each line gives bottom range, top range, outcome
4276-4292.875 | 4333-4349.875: 1.15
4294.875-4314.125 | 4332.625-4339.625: 1.54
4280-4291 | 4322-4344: 1.11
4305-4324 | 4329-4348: 1.23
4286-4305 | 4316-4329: 1.29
